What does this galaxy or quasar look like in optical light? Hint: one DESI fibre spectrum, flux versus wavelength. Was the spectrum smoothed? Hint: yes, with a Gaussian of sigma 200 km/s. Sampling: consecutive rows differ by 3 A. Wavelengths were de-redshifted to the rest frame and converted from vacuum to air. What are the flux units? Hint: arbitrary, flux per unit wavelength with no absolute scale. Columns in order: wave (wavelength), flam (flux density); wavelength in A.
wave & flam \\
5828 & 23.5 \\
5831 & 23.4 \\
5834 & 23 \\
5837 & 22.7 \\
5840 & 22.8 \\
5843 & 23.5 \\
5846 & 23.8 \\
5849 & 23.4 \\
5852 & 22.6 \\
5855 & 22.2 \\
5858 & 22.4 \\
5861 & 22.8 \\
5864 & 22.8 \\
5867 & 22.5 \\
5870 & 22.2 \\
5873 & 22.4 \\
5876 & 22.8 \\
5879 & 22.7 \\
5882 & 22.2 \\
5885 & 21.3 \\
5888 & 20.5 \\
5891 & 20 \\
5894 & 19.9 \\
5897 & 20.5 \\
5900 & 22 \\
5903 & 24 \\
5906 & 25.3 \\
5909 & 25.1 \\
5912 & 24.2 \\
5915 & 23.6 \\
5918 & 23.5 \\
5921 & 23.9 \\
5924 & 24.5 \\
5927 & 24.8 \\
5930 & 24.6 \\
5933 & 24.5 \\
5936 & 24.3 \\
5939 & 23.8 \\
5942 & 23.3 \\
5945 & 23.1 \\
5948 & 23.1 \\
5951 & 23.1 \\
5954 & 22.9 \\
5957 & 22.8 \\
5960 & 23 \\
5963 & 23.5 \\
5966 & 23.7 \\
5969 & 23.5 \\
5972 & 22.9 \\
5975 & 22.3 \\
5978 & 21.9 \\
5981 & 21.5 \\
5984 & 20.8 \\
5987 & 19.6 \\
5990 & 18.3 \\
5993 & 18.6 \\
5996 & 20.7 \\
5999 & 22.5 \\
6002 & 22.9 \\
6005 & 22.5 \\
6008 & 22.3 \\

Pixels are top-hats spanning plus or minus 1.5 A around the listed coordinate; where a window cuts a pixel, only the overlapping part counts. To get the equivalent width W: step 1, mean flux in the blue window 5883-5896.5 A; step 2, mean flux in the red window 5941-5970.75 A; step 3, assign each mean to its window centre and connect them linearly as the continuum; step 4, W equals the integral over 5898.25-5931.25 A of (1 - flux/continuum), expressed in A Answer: -4.0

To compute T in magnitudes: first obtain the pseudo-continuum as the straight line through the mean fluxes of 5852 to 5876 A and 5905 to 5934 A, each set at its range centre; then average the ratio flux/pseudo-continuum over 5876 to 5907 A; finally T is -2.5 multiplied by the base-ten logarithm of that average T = 0.08 mag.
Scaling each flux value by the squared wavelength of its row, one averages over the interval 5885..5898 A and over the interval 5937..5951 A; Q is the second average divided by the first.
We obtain 1.17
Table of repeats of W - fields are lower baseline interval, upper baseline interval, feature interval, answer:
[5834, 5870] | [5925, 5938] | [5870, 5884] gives 0.6 A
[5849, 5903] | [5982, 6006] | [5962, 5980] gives -1.7 A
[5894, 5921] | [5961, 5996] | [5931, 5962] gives -1.5 A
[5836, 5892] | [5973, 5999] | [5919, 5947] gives -3.5 A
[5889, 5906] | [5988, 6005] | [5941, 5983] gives -3.6 A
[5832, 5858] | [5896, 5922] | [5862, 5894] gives 2.0 A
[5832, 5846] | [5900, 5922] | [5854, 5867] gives 0.5 A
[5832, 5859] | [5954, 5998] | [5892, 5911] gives -0.3 A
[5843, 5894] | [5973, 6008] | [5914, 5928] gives -1.5 A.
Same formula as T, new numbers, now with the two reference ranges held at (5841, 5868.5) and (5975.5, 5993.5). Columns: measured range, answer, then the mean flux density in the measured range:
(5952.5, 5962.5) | -0.104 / 23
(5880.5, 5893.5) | 0.067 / 20.9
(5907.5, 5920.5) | -0.112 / 24.1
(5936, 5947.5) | -0.113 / 23.5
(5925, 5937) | -0.150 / 24.6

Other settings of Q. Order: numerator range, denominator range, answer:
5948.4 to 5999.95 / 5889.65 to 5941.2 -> 0.95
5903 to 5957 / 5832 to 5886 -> 1.08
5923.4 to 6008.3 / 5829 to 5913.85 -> 1.03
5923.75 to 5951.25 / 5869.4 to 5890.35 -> 1.11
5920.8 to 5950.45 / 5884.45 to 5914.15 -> 1.09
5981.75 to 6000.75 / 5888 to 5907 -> 0.96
